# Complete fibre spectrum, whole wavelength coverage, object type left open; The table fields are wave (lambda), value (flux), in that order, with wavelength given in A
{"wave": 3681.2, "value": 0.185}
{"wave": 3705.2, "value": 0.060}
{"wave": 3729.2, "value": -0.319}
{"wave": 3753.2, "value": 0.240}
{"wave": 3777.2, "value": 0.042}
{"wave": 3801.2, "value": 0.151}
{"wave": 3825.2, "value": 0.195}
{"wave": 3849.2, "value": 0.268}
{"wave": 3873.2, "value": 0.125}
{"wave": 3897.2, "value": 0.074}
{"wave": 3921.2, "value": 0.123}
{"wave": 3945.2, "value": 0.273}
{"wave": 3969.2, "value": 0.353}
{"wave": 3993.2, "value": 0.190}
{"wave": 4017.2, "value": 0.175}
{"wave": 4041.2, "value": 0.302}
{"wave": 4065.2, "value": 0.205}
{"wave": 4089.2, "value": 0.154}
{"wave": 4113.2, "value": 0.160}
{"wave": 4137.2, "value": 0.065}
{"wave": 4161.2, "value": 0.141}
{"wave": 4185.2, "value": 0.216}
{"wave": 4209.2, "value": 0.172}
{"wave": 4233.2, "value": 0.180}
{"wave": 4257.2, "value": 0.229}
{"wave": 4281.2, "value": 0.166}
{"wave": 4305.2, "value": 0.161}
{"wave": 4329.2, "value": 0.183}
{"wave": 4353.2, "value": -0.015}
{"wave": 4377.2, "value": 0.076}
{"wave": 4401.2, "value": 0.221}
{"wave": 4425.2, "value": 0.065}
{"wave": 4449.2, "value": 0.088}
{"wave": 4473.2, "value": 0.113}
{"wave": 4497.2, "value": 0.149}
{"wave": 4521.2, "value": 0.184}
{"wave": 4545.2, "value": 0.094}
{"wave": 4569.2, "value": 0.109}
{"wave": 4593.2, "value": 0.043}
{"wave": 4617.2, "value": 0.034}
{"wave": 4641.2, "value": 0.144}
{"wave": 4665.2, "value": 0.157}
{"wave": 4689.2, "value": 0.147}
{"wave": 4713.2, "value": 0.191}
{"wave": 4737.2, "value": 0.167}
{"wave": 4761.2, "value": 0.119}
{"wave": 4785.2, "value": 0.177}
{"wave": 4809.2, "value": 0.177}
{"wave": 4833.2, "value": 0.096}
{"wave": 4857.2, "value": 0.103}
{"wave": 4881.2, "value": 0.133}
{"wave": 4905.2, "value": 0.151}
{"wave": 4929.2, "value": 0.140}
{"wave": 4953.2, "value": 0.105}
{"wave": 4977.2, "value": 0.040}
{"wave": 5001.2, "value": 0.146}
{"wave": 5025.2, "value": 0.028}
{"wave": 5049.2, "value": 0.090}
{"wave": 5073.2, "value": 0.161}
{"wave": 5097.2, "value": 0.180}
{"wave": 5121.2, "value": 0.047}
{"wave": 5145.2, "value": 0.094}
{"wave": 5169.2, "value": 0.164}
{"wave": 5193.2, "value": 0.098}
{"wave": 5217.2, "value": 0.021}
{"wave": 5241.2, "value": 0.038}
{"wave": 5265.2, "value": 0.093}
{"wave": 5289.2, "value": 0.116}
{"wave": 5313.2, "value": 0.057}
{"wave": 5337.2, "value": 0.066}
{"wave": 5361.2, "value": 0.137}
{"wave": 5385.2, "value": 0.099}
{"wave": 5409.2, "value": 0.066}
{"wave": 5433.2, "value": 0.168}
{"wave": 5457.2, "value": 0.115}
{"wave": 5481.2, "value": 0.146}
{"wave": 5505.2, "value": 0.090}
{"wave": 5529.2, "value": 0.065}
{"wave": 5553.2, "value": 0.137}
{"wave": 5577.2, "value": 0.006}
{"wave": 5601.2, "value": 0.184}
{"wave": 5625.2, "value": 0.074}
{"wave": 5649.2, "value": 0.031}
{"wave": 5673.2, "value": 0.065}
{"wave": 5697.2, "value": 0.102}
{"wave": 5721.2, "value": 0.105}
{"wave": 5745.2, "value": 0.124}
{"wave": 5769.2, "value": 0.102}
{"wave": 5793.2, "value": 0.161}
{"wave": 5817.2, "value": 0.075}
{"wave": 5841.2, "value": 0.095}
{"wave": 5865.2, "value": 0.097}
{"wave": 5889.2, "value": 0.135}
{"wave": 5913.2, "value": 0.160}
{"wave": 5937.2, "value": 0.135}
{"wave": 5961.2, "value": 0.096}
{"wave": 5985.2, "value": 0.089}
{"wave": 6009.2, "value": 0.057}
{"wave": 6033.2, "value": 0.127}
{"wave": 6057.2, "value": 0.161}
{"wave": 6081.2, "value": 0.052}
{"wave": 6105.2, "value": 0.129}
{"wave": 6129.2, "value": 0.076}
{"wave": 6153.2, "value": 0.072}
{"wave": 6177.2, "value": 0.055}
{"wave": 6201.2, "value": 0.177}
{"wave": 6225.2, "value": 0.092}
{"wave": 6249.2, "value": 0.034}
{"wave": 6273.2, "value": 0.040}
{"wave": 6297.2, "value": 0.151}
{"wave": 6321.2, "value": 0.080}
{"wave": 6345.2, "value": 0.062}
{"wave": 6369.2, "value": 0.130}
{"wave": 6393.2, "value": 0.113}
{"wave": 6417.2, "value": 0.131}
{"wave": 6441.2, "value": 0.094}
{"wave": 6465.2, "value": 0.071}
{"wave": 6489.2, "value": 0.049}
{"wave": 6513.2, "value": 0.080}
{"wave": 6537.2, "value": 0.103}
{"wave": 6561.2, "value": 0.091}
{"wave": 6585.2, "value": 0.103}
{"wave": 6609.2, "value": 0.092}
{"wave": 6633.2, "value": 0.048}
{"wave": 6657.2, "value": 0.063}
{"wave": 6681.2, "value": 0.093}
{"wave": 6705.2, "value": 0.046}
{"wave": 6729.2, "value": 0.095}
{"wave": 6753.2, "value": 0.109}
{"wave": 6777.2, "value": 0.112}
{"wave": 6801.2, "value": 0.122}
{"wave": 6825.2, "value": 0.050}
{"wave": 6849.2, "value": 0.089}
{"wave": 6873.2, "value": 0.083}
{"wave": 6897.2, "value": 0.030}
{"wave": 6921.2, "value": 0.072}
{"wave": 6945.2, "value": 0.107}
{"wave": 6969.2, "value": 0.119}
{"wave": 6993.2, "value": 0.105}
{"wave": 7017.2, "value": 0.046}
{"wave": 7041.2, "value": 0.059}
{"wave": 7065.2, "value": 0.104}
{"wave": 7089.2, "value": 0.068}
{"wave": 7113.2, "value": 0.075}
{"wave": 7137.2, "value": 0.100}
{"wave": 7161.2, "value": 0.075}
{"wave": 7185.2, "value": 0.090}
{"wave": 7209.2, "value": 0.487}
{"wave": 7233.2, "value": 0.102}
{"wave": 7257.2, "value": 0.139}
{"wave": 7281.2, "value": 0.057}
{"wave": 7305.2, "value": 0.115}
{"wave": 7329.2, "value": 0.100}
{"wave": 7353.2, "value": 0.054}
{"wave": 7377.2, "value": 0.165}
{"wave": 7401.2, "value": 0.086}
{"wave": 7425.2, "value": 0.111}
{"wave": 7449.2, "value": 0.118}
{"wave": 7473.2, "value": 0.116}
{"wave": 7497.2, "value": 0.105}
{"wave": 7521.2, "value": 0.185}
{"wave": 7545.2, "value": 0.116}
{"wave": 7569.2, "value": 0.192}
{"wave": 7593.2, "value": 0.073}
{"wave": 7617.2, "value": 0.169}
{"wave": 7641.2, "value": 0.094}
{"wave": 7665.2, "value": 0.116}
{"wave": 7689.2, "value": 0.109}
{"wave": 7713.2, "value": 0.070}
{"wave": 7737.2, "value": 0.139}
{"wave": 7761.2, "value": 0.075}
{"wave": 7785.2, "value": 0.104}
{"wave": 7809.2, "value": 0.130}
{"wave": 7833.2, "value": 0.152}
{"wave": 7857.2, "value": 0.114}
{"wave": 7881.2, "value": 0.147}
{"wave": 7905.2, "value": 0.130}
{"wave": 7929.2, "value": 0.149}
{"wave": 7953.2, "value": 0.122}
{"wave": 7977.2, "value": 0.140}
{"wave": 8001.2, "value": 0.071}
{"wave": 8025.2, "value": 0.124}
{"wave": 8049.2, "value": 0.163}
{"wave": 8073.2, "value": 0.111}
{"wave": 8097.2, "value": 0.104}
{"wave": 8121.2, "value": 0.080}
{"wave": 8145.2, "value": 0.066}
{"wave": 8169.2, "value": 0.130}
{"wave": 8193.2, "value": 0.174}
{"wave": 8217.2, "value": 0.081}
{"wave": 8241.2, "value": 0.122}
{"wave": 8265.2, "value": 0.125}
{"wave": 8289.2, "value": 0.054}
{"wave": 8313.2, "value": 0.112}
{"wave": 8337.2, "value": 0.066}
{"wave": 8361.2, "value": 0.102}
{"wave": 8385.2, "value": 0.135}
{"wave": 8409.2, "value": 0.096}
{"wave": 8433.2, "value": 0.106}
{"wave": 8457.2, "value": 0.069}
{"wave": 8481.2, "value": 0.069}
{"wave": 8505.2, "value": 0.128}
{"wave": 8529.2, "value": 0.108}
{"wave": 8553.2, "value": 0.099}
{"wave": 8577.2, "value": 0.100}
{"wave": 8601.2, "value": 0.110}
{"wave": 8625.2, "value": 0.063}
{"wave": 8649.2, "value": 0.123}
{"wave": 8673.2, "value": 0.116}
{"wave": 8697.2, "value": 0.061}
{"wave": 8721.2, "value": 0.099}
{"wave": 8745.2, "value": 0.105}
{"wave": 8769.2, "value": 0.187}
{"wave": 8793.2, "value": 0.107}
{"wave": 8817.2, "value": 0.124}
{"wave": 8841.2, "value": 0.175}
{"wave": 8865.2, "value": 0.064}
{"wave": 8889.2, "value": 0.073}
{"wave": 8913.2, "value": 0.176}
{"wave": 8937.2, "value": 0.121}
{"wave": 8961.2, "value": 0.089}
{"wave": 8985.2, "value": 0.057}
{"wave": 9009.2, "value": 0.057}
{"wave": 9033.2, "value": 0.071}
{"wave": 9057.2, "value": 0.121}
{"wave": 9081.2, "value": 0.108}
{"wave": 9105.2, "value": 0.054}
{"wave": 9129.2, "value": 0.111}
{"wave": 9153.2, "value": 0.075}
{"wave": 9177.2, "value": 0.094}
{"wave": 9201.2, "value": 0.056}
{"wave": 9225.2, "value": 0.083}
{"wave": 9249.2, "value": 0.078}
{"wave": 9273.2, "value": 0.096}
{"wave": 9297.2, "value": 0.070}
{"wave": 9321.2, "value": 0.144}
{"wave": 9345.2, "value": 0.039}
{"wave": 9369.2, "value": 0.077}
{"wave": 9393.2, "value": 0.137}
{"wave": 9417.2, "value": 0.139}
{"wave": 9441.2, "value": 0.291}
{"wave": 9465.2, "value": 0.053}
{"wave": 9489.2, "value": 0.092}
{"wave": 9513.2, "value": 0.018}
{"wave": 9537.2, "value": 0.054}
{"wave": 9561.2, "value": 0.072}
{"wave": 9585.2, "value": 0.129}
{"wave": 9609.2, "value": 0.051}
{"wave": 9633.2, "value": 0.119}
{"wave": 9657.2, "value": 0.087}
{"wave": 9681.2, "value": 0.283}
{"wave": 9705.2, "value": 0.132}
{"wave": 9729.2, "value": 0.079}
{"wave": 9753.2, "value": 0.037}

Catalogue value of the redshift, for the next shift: 0.93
